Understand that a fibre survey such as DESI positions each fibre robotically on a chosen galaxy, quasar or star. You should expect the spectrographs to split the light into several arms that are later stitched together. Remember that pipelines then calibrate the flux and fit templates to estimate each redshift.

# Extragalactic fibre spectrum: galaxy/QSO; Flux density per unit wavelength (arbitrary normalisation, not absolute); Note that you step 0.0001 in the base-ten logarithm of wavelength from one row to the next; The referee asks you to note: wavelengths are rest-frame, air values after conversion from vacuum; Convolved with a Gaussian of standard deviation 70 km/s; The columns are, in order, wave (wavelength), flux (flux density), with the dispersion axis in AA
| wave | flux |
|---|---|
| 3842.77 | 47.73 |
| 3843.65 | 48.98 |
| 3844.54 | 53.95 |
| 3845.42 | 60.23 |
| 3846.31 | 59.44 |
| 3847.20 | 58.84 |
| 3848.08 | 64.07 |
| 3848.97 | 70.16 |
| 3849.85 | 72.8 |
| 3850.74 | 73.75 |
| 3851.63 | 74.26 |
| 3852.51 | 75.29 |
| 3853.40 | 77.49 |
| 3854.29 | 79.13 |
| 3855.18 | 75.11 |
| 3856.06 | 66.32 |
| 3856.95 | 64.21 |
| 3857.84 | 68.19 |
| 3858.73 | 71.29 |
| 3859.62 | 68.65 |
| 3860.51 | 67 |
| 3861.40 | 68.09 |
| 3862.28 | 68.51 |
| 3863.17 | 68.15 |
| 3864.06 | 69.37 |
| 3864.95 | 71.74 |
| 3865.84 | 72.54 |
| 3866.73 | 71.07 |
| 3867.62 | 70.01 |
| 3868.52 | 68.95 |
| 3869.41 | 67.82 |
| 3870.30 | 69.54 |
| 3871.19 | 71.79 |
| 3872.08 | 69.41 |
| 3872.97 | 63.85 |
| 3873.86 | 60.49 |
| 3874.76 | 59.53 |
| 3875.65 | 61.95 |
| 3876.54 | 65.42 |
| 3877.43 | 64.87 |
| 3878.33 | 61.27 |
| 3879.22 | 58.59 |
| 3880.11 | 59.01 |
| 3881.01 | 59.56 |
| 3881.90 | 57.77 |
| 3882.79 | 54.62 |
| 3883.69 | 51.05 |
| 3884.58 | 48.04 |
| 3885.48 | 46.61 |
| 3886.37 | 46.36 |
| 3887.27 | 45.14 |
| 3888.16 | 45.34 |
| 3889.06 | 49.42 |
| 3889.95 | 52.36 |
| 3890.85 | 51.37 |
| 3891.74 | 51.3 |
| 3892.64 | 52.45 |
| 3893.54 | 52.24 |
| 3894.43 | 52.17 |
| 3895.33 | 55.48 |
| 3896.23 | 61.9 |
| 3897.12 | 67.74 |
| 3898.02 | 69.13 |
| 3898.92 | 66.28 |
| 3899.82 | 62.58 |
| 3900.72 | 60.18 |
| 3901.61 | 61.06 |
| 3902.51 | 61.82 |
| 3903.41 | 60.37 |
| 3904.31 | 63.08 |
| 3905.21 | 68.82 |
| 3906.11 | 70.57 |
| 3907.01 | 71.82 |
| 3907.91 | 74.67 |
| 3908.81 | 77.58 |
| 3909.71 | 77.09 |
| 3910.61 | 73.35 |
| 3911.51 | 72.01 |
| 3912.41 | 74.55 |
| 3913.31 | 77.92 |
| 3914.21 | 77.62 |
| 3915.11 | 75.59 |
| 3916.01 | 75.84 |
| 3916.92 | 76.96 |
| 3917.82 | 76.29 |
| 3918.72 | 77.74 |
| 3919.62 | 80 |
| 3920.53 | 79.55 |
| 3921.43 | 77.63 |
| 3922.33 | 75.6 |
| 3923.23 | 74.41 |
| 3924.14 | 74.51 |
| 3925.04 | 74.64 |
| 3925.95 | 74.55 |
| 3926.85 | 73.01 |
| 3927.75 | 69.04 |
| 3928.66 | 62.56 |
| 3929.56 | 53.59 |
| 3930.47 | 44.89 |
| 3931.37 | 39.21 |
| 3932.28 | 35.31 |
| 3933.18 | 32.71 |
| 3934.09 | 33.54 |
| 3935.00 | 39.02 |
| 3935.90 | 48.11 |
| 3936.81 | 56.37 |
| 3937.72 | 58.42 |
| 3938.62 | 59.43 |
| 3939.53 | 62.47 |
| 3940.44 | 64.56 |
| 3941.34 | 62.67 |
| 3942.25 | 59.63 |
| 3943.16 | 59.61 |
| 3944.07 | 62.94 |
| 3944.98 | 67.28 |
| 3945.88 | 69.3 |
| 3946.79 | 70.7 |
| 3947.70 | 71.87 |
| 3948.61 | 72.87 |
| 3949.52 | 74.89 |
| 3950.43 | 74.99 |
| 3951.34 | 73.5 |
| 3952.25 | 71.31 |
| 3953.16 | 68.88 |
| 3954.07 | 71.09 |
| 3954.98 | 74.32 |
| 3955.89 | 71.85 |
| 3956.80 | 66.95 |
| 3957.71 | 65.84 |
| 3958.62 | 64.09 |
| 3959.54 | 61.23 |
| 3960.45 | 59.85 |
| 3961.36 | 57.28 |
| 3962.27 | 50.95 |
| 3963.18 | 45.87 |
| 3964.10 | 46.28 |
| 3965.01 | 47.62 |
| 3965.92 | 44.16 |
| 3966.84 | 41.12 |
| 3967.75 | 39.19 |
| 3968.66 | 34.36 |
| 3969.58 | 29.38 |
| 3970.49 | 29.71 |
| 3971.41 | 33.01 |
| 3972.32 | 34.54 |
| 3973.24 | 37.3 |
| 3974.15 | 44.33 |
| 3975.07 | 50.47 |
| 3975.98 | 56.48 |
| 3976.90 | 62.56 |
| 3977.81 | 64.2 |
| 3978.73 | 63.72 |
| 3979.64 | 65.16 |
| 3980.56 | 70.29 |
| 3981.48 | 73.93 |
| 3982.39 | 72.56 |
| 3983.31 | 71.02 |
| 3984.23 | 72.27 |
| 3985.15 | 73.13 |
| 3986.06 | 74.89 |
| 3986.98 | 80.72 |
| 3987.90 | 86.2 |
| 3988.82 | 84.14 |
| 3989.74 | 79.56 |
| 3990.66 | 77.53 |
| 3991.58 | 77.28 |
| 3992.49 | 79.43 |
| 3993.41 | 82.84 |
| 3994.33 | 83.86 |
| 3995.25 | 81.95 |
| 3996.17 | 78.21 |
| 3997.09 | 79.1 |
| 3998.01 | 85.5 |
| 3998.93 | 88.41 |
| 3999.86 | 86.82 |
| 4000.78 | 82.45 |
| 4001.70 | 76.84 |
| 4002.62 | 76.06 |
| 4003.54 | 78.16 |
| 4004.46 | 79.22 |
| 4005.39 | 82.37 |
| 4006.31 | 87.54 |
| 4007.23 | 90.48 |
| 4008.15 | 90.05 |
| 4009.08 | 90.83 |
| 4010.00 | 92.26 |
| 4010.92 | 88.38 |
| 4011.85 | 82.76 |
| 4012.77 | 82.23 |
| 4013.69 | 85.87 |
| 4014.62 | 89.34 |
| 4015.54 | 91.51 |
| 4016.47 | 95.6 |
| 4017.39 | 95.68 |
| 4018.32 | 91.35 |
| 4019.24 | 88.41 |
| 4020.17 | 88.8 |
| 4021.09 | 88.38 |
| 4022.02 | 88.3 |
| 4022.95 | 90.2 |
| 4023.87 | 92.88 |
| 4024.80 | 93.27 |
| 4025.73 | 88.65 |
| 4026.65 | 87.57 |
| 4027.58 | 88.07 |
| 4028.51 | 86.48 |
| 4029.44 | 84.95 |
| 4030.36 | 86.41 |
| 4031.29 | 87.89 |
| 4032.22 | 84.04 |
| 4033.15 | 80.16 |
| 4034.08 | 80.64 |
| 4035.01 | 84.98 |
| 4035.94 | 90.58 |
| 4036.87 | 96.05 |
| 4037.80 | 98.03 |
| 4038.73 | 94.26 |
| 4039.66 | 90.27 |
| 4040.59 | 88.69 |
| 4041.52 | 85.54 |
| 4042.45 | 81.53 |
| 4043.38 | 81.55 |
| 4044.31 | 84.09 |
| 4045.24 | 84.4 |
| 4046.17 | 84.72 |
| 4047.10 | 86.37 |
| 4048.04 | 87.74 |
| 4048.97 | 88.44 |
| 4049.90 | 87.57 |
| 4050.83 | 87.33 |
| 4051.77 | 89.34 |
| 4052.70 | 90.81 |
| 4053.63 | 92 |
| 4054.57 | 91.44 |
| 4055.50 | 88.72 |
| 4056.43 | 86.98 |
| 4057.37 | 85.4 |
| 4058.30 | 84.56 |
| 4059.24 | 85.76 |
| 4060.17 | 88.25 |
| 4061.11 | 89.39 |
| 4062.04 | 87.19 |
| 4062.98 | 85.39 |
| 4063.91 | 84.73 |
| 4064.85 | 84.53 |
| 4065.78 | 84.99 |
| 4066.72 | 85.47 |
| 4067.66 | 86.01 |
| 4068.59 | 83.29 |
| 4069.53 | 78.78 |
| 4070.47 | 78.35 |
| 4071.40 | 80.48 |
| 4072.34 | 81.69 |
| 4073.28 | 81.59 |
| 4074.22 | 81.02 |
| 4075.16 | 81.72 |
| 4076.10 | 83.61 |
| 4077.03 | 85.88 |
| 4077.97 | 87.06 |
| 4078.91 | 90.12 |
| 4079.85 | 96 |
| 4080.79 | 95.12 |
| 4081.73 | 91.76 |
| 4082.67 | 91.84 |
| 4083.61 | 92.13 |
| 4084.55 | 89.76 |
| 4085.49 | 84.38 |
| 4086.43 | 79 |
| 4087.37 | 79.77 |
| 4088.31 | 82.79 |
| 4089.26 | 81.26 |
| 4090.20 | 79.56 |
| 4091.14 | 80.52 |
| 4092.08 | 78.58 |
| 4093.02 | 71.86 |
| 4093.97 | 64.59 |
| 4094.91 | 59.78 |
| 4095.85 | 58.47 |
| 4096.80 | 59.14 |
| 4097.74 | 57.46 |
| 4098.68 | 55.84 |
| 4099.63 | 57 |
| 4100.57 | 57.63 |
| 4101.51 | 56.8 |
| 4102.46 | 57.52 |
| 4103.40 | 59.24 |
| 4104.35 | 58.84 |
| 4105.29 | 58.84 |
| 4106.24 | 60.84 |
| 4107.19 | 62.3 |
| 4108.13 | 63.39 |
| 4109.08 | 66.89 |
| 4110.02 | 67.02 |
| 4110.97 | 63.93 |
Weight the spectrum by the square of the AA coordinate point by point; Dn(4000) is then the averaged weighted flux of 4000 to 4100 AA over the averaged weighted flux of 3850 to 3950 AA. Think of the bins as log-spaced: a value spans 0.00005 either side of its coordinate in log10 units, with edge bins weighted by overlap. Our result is 1.42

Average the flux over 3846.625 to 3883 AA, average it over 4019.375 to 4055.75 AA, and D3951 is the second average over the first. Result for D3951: 1.3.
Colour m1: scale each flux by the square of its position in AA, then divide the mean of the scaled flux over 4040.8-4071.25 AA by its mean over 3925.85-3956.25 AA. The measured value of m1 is 1.5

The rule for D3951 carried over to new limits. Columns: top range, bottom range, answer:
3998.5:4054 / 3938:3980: 1.51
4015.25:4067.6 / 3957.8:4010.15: 1.31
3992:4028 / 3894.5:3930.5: 1.23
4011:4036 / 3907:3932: 1.23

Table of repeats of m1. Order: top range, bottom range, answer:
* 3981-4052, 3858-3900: 1.50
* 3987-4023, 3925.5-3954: 1.46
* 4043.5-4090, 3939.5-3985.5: 1.53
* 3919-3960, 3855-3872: 0.96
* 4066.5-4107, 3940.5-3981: 1.39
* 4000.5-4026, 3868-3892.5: 1.62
